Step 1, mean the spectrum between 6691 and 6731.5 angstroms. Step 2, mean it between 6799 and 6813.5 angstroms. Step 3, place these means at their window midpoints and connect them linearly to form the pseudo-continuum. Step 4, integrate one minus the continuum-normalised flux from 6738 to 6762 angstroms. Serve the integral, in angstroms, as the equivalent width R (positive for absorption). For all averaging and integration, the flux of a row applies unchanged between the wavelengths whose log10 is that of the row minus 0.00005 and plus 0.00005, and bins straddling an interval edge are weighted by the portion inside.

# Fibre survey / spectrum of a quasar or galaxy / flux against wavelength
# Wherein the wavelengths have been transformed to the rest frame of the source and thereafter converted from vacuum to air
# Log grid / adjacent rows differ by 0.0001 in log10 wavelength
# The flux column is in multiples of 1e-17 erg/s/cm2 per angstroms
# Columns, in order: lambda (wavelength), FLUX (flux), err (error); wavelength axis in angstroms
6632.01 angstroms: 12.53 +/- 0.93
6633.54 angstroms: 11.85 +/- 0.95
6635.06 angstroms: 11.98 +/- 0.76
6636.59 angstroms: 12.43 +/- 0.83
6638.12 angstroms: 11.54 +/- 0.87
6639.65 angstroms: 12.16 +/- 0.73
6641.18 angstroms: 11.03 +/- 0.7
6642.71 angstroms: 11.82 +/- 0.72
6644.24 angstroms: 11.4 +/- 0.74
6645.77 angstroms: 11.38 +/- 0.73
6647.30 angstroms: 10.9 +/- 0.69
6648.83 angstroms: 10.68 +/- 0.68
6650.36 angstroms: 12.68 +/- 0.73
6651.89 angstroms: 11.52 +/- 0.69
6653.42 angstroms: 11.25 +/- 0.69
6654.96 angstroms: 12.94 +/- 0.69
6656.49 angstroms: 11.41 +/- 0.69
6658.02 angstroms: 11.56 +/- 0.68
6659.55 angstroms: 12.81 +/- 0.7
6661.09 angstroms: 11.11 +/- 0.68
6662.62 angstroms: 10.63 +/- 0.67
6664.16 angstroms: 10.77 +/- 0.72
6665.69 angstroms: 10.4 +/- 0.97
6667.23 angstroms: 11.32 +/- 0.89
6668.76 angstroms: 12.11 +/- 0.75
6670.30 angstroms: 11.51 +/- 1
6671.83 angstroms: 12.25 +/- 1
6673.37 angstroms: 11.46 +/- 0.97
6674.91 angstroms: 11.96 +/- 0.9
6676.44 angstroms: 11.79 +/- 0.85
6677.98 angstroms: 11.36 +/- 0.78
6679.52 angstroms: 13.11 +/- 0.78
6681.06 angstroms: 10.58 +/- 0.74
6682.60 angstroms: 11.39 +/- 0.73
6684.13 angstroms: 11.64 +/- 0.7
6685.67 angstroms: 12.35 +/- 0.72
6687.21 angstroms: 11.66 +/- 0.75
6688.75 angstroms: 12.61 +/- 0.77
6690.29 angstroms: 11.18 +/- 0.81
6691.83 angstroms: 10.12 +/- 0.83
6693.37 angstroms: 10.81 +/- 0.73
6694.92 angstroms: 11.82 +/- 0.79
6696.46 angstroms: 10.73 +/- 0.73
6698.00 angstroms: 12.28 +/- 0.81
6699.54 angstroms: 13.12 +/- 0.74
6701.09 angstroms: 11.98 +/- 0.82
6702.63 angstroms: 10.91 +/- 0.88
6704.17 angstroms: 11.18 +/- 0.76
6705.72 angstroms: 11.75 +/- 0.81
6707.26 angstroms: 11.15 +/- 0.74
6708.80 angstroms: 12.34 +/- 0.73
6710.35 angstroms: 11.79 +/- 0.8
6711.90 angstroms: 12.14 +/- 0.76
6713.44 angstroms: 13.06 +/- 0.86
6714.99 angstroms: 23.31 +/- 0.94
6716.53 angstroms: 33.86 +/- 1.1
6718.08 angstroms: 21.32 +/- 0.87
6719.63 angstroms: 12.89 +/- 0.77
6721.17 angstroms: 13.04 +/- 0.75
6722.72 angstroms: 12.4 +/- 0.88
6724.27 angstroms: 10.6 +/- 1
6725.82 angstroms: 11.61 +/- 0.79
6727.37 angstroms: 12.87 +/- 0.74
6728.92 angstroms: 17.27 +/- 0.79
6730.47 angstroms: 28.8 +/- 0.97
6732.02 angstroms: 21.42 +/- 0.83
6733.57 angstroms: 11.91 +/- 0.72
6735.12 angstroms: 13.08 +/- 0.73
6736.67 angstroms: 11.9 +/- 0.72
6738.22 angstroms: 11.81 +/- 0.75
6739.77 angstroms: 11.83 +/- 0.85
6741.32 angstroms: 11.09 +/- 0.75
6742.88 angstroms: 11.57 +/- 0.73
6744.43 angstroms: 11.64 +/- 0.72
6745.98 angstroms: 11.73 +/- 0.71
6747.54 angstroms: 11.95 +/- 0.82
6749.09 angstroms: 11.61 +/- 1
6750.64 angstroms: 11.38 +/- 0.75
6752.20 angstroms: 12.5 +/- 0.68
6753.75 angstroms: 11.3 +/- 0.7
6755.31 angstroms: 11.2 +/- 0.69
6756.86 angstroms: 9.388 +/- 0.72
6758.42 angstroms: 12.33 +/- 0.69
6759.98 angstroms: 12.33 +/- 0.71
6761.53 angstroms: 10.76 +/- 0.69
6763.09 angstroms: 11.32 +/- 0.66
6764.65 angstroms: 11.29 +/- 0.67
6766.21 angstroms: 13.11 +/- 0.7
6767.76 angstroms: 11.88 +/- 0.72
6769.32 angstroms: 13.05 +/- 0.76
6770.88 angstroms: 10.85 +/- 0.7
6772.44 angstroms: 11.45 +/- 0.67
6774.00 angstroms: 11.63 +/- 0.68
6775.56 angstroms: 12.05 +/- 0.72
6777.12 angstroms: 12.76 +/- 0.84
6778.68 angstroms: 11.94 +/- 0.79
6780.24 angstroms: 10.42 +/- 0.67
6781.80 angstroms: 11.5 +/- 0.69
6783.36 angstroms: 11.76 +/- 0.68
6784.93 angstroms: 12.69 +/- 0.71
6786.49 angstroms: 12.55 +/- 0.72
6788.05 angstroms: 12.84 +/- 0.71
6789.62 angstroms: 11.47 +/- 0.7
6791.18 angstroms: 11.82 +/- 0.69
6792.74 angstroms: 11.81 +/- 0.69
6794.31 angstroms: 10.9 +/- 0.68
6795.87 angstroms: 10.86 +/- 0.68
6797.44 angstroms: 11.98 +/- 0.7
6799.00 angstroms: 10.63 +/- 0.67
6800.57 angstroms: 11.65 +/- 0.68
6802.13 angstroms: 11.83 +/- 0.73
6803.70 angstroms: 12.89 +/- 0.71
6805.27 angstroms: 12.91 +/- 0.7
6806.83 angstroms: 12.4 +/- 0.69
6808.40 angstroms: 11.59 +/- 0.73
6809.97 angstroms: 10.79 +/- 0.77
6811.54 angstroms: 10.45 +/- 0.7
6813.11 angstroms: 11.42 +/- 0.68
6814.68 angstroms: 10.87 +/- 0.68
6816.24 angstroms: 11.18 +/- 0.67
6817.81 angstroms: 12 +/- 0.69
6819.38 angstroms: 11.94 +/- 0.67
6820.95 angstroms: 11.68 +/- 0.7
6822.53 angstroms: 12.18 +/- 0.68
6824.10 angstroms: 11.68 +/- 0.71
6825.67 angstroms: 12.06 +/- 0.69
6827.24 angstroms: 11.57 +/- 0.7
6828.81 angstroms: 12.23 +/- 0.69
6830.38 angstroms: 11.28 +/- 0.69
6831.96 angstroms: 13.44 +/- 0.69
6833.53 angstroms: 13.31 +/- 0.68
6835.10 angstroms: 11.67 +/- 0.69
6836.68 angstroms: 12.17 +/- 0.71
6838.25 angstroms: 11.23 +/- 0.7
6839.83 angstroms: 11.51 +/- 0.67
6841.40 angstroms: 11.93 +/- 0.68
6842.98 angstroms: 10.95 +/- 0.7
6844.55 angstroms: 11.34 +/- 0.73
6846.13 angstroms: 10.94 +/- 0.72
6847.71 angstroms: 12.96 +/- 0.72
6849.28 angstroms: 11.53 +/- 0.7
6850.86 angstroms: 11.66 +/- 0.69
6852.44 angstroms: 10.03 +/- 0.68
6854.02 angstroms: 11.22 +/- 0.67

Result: 3.2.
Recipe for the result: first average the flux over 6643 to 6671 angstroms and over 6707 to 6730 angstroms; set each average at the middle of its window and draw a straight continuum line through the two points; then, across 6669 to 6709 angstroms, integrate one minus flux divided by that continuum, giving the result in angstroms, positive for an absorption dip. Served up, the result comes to 5.6 angstroms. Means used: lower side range 11.5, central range 11.7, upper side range 15.6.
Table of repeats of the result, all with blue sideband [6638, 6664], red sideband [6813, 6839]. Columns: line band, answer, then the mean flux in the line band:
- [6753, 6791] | 0.1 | 11.7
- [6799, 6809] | -0.2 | 12.1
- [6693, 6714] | -0.2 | 11.8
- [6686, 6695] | 0.2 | 11.4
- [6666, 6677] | -0.1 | 11.7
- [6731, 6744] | -1.8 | 13.3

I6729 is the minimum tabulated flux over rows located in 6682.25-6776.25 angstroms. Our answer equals 9.388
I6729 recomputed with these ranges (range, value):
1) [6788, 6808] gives 10.63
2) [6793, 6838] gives 10.45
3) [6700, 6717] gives 10.91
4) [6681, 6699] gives 10.12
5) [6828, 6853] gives 10.03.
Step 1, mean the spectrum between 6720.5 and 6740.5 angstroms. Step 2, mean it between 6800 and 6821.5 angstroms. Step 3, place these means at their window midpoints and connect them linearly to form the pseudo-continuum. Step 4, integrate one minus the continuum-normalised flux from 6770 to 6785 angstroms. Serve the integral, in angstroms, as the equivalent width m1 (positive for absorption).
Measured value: 1.4 angstroms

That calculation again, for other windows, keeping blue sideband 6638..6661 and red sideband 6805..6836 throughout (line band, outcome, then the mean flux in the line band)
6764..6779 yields -0.3 angstroms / 12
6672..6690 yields -0.2 angstroms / 11.8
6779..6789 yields -0.1 angstroms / 11.9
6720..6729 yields -0.7 angstroms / 12.6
